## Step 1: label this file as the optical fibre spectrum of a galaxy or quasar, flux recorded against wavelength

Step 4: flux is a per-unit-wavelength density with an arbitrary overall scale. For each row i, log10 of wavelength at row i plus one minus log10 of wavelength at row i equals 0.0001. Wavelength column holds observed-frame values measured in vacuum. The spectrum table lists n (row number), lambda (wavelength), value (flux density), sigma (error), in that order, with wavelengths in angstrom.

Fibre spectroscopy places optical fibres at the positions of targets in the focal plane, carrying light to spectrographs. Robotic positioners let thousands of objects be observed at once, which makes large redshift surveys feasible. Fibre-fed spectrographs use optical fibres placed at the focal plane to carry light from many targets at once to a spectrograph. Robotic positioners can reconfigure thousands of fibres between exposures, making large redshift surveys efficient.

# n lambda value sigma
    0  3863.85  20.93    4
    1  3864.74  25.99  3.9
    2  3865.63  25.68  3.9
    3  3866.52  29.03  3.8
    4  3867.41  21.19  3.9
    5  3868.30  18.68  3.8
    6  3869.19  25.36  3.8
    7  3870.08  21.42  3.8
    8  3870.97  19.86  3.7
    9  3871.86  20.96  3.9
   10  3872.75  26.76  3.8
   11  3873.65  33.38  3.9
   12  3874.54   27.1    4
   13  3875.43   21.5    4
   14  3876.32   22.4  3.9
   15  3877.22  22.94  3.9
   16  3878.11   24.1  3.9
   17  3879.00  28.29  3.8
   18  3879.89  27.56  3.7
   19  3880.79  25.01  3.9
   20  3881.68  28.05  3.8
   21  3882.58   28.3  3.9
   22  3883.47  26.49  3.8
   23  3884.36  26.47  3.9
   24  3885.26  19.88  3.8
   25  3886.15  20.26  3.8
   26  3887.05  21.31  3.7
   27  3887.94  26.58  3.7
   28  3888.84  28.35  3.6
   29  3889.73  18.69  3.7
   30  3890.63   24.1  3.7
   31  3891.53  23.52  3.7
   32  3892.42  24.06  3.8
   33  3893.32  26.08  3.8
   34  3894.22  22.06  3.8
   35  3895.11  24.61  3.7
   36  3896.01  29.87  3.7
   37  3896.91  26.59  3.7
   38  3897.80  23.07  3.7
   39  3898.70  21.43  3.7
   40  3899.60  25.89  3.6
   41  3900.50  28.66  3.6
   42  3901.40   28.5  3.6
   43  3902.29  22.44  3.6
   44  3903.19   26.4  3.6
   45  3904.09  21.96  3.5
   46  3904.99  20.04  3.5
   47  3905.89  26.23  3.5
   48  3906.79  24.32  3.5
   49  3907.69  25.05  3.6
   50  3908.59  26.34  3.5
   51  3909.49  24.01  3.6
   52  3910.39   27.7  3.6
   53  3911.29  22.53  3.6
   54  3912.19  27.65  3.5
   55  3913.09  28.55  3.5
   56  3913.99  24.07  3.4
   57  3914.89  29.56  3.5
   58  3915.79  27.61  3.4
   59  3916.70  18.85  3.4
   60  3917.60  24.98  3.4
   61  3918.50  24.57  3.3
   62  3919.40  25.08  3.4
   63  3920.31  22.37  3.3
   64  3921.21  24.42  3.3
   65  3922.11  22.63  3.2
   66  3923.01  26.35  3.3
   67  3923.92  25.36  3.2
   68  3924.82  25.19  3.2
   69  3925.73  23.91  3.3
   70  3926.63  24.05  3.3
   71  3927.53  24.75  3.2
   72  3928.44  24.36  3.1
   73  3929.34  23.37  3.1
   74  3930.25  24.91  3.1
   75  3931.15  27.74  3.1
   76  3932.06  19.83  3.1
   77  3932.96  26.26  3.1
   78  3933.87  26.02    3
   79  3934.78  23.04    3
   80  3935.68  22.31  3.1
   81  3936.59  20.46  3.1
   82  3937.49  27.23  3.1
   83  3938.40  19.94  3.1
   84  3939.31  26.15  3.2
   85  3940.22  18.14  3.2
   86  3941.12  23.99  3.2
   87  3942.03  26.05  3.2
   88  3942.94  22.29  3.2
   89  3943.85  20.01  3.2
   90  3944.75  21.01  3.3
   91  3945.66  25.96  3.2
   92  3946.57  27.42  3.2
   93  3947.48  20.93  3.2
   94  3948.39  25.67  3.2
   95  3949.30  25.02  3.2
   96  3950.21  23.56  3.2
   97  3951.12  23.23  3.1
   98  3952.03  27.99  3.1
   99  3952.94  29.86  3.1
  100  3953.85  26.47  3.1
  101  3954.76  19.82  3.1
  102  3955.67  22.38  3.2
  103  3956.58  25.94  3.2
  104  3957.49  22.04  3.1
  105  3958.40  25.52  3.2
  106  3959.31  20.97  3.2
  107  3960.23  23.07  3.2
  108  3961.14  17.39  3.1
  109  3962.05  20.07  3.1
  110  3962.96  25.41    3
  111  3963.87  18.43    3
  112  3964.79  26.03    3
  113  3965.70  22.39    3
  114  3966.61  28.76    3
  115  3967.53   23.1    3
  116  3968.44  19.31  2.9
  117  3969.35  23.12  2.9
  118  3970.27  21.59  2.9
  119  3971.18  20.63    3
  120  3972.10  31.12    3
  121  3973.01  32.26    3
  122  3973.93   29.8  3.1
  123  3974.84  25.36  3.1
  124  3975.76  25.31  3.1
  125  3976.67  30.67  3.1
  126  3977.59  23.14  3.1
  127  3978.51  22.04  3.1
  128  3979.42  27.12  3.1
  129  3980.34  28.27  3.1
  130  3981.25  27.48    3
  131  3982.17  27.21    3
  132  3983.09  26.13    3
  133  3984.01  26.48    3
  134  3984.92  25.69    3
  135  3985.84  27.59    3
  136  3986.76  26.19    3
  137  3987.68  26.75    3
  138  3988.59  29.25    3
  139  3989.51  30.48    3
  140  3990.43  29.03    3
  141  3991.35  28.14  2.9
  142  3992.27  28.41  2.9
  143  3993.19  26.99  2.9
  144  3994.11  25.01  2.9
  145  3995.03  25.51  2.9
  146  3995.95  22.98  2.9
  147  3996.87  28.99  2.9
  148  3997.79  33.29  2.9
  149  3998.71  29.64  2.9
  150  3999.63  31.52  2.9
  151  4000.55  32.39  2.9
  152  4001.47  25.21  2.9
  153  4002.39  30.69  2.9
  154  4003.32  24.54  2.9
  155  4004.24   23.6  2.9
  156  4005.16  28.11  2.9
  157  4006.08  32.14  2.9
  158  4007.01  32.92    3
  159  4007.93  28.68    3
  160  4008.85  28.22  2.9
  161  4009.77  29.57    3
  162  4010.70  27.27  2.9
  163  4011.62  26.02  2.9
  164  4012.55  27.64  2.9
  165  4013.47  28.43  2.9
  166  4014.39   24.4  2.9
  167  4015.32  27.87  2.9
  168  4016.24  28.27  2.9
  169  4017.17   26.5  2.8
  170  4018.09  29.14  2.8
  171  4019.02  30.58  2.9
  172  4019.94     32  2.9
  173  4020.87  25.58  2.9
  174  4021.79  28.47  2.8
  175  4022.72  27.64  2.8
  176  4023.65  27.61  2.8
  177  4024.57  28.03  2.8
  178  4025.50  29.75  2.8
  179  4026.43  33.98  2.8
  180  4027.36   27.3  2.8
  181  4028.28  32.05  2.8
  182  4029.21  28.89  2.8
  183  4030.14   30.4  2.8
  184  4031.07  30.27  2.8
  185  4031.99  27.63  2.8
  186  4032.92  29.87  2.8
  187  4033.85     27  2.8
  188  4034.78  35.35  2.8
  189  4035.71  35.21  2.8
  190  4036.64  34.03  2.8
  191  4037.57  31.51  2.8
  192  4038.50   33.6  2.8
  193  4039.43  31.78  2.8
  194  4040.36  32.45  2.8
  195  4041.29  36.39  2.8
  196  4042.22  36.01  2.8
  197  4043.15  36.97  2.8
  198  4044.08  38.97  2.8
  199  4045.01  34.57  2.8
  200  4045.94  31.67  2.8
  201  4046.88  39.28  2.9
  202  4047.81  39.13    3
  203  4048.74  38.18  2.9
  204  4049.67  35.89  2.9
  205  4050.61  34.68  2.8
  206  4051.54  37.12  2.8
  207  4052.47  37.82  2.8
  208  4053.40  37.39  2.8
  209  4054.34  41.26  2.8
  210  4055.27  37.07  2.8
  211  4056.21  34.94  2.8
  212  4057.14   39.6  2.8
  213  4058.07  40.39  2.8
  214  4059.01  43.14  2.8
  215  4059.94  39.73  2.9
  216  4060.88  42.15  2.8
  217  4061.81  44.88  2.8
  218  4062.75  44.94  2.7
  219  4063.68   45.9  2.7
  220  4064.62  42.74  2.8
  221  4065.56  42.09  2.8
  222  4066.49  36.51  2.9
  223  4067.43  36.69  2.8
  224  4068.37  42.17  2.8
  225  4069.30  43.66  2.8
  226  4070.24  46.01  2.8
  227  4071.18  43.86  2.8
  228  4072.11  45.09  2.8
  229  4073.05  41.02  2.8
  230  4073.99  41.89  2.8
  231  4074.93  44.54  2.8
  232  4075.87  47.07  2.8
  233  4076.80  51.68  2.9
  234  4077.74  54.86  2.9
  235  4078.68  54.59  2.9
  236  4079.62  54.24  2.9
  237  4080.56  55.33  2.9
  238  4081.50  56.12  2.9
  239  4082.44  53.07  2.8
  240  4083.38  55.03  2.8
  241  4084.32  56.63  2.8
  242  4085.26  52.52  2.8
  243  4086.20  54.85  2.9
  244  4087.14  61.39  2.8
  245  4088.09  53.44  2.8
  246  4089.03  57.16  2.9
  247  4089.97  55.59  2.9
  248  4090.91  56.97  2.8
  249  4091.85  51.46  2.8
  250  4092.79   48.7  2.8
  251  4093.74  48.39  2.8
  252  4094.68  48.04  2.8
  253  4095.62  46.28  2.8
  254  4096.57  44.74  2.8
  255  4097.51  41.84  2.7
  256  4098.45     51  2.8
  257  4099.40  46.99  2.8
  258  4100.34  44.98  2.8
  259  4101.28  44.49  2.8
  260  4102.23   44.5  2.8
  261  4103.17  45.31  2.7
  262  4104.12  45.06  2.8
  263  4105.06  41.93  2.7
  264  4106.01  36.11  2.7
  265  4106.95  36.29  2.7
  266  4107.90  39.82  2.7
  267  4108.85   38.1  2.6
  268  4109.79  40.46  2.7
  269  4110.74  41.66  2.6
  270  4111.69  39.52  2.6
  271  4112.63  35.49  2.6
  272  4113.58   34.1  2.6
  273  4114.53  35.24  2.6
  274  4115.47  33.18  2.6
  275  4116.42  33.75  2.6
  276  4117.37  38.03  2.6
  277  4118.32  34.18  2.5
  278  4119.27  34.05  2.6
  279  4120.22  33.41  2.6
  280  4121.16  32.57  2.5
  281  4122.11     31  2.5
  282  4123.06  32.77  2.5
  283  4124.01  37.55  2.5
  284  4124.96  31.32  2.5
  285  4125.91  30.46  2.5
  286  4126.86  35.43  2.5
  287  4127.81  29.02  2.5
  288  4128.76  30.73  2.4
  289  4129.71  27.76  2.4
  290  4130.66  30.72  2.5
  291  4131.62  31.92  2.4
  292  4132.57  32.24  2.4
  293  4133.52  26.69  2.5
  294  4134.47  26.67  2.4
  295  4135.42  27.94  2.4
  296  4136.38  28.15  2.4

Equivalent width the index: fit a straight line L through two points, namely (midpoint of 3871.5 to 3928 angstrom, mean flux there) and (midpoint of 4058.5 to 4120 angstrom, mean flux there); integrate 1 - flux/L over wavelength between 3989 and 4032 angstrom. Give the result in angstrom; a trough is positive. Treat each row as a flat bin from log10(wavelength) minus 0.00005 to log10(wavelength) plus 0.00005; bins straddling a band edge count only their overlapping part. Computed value 9.57 angstrom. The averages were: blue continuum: 24.9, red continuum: 45.2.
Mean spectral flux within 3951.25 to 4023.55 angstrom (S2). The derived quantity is 26.6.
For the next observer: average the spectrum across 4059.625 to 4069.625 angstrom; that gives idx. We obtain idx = 42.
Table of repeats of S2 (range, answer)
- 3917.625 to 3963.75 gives 23.8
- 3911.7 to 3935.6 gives 24.8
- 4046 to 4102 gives 45.8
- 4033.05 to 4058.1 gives 35.7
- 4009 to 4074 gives 34.7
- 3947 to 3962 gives 23.6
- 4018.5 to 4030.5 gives 29.4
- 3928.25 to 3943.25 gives 23.7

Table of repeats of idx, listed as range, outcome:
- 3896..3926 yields 25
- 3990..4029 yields 28.4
